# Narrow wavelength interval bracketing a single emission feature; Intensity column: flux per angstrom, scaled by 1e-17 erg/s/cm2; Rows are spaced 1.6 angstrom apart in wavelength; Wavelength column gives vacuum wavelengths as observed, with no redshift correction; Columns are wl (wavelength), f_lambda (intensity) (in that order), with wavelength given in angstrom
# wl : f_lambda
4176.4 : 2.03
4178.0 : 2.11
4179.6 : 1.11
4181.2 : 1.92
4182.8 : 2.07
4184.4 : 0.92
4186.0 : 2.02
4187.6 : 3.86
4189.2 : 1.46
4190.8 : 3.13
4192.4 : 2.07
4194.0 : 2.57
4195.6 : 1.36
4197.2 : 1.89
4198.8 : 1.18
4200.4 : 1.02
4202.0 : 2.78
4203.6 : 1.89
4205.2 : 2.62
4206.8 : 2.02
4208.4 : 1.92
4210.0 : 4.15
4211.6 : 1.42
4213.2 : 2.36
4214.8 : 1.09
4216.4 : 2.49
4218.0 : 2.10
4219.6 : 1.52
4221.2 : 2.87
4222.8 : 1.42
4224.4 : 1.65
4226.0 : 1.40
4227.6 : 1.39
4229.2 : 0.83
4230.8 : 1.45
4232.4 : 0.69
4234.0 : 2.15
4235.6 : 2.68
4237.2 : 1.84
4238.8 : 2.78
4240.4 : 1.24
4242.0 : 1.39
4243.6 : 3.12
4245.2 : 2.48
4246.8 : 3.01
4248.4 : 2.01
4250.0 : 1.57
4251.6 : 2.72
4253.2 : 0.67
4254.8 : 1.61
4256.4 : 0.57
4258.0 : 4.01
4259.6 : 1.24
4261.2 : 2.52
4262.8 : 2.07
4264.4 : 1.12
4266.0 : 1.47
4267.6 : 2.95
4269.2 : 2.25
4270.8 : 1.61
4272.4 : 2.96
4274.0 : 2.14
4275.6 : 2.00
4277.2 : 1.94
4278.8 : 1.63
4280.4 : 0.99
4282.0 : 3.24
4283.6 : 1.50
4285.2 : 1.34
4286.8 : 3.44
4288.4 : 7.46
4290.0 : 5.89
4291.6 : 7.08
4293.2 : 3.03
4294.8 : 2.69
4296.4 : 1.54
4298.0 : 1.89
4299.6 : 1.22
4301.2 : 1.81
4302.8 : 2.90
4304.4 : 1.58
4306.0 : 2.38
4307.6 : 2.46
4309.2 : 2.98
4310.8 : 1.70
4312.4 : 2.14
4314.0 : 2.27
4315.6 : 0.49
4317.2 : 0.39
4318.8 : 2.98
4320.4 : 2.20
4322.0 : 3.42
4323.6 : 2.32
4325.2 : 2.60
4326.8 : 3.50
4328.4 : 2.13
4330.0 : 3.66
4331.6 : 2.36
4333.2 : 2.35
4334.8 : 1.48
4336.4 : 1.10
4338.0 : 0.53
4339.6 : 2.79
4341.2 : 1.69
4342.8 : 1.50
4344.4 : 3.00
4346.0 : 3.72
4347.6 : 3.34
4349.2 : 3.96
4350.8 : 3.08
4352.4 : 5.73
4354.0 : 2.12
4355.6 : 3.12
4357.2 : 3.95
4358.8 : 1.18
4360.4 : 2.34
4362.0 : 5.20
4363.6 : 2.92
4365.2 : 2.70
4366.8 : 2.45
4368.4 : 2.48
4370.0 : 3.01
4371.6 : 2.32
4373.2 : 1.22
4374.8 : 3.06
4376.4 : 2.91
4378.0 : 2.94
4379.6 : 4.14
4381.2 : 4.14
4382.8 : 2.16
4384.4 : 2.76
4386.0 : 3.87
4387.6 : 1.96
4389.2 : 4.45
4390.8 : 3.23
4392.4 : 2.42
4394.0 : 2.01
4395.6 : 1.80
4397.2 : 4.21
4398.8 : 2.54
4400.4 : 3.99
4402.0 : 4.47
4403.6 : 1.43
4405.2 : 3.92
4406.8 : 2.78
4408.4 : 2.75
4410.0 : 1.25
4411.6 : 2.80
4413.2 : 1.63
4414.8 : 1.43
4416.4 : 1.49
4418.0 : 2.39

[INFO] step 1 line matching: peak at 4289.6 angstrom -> [O II] 3727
